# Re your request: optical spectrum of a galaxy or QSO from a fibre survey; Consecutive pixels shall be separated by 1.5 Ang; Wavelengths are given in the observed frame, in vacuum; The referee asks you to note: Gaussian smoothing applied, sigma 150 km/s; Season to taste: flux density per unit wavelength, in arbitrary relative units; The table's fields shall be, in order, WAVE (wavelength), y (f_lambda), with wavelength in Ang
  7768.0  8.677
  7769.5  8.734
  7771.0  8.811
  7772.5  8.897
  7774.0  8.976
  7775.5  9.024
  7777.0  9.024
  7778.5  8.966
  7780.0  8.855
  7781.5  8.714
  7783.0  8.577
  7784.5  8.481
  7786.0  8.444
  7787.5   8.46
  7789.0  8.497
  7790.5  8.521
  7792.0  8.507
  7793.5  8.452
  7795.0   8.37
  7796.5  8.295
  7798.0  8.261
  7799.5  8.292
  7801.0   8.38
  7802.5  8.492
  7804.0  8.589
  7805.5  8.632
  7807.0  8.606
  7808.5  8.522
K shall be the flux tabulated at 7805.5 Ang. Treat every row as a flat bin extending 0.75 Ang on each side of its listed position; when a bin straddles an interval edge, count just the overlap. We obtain 8.632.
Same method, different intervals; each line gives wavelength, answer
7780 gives 8.855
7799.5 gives 8.292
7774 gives 8.976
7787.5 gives 8.46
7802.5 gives 8.492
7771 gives 8.811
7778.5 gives 8.966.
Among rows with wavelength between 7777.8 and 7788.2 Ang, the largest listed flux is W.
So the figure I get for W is 8.966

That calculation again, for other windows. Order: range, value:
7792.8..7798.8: 8.452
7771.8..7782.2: 9.024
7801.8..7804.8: 8.589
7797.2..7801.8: 8.38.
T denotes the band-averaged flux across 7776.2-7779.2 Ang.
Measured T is 9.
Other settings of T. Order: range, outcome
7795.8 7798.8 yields 8.28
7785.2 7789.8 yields 8.47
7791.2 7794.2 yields 8.48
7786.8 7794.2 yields 8.49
